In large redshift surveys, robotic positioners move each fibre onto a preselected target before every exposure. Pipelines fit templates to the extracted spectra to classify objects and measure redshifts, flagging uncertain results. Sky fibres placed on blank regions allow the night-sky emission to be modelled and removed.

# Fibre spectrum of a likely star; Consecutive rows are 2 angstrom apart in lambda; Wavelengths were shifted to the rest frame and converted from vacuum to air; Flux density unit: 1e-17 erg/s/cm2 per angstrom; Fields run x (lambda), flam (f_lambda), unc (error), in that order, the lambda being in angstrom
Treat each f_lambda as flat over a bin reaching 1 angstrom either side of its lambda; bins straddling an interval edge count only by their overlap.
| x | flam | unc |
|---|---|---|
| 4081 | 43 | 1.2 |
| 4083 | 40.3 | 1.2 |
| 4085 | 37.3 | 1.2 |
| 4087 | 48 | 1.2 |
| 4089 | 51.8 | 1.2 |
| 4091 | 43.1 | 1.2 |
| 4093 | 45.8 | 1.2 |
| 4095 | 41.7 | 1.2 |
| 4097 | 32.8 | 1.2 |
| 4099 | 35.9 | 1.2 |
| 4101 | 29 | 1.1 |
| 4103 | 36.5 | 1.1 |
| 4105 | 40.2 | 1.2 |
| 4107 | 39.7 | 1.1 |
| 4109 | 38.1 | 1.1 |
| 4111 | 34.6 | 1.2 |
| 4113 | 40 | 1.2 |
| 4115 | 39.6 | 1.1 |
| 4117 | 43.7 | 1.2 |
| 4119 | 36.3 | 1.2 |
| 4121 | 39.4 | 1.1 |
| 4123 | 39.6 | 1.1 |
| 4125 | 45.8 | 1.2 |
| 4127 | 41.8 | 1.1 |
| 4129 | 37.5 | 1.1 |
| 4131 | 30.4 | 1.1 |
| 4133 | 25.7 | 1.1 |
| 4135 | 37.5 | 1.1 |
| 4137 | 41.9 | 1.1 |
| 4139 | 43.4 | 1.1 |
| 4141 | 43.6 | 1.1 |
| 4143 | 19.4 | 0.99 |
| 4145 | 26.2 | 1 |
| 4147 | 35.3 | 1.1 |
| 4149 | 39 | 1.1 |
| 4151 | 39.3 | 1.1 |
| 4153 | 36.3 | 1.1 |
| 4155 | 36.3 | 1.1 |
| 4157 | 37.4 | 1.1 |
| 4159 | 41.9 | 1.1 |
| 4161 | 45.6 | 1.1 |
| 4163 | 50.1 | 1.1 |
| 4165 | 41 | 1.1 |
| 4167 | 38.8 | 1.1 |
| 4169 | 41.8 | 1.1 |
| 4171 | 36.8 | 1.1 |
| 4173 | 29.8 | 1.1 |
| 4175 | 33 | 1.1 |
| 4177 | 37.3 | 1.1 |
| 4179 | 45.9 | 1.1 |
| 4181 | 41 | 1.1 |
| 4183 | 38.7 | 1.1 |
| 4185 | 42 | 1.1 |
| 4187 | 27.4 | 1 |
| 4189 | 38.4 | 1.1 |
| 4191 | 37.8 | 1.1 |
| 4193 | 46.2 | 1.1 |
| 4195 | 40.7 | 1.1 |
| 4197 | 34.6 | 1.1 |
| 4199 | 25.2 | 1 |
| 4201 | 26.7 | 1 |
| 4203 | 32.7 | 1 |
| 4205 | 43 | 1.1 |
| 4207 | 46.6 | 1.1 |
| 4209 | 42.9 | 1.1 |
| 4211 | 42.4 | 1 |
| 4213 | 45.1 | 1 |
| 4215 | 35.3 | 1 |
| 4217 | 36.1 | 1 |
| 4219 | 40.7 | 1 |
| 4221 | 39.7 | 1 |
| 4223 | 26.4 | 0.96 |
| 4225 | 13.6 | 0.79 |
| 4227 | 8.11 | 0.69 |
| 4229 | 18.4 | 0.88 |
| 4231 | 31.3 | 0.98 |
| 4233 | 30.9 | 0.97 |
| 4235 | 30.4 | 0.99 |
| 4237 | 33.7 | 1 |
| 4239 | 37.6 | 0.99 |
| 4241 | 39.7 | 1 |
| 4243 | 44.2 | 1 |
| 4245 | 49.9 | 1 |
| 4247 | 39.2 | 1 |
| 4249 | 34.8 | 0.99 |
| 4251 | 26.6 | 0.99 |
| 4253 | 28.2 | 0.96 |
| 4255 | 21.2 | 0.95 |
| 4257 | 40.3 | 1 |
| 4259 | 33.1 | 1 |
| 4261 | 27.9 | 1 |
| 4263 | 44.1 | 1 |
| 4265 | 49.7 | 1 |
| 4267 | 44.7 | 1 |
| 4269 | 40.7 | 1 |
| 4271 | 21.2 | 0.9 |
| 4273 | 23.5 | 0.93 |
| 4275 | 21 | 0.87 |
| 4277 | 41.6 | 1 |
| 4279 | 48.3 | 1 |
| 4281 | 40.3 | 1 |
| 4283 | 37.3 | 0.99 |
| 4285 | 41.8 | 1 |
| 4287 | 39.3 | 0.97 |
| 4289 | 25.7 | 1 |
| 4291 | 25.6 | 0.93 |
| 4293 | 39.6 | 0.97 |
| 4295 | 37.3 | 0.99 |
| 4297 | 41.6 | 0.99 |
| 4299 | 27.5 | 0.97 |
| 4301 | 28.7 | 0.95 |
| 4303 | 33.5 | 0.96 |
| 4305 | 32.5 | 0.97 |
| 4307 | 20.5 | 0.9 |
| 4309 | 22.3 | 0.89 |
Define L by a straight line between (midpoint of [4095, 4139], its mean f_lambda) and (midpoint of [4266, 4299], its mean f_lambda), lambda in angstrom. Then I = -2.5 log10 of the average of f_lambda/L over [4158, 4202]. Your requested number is -0.04 mag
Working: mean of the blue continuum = 37.7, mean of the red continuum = 35.3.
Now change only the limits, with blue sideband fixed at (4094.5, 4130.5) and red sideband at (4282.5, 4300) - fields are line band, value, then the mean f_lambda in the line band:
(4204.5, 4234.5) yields 0.100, 33.2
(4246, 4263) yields 0.113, 32.2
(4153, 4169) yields -0.107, 41.3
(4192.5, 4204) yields 0.089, 33.8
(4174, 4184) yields -0.060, 39.2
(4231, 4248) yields -0.054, 37.8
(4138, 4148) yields 0.127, 33.6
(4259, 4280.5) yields -0.024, 36.2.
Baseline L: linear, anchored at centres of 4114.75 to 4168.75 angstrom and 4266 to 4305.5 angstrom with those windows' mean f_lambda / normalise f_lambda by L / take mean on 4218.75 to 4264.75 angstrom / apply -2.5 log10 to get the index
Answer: 0.11 mag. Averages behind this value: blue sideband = 38.3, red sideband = 34.6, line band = 32.3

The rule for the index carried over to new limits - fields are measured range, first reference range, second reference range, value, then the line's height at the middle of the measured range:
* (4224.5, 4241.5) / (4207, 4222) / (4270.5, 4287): 0.39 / 39.1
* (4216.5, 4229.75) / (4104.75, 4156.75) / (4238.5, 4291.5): 0.37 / 36.3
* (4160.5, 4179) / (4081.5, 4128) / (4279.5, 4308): -0.04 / 38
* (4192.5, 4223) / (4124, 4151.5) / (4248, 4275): -0.11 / 34.4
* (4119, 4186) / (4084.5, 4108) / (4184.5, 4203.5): -0.03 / 37.2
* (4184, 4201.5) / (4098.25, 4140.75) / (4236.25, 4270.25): 0.06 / 37.6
